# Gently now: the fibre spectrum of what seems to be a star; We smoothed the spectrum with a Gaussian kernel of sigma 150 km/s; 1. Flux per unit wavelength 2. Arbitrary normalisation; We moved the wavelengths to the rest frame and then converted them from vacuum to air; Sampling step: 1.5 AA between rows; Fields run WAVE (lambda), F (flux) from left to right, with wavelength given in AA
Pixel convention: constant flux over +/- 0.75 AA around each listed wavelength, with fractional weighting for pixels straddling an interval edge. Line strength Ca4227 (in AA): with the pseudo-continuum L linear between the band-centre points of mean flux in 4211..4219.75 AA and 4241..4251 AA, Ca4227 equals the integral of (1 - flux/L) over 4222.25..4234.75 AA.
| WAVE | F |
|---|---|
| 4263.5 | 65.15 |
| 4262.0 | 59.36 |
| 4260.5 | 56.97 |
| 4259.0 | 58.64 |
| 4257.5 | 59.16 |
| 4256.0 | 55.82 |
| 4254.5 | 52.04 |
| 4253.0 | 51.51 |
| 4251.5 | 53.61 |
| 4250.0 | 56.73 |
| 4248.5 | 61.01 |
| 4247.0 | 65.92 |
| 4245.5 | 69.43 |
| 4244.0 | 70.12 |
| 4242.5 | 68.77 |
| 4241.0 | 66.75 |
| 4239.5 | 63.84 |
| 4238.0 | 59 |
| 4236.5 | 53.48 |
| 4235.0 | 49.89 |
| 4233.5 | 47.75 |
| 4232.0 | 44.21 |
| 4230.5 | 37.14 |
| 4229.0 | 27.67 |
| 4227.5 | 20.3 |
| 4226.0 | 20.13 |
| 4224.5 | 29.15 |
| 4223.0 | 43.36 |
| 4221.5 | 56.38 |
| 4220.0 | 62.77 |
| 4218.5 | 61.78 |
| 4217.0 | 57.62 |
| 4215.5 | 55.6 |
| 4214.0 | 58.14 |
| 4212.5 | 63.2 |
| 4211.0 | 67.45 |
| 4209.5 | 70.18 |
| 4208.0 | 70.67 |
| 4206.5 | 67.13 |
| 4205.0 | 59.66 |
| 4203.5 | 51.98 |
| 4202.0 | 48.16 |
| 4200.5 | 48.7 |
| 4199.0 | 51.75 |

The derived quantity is 5.6 AA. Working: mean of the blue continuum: 60.2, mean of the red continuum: 65.1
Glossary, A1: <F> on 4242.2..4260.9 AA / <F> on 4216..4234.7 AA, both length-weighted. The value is 1.4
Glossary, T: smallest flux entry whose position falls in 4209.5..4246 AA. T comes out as 20.13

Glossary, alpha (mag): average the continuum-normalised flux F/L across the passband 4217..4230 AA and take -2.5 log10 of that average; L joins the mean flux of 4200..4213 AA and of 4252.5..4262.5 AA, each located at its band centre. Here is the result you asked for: 0.40 mag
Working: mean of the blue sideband 61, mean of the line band 41.1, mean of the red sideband 56.3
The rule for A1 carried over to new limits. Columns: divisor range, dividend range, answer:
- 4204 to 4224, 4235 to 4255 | 1.00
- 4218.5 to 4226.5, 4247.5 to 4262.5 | 1.26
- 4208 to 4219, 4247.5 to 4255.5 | 0.88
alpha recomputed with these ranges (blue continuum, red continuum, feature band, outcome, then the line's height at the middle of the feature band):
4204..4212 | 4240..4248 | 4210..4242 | 0.317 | 67.1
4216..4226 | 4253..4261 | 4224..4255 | 0.045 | 52.9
